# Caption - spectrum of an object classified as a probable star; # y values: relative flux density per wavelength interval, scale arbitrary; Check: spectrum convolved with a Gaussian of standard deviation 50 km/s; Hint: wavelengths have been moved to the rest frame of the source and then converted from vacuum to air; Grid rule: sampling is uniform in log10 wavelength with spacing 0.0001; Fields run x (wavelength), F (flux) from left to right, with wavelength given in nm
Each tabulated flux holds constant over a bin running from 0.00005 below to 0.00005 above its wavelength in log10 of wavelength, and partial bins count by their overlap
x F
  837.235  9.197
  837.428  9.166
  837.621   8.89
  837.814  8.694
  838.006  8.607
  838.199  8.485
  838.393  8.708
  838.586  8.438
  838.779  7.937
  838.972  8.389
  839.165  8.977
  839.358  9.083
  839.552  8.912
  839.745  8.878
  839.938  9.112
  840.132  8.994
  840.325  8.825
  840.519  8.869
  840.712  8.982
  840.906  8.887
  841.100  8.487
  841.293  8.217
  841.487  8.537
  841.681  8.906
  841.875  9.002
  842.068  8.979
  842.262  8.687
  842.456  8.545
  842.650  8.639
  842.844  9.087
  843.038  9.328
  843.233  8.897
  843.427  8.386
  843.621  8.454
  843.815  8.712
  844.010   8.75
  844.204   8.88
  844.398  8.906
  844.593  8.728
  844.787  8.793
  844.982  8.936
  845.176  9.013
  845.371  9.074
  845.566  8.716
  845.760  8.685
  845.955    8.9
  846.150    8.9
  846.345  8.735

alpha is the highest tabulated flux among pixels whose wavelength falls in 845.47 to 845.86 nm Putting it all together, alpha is 8.716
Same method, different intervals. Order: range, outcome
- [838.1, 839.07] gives 8.708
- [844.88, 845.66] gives 9.074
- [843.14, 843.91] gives 8.897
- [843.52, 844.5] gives 8.906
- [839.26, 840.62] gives 9.112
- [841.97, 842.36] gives 8.979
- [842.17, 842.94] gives 9.087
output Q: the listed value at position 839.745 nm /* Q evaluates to 8.878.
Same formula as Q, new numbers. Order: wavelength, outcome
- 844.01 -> 8.75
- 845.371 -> 9.074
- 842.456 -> 8.545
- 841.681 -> 8.906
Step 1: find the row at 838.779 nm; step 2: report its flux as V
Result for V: 7.937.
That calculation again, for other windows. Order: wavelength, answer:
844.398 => 8.906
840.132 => 8.994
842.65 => 8.639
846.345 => 8.735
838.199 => 8.485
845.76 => 8.685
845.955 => 8.9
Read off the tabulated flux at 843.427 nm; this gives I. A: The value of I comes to 8.386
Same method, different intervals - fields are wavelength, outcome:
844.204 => 8.88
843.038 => 9.328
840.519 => 8.869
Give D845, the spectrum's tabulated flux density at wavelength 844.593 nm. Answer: 8.728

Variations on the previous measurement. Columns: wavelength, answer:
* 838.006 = 8.607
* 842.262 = 8.687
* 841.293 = 8.217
